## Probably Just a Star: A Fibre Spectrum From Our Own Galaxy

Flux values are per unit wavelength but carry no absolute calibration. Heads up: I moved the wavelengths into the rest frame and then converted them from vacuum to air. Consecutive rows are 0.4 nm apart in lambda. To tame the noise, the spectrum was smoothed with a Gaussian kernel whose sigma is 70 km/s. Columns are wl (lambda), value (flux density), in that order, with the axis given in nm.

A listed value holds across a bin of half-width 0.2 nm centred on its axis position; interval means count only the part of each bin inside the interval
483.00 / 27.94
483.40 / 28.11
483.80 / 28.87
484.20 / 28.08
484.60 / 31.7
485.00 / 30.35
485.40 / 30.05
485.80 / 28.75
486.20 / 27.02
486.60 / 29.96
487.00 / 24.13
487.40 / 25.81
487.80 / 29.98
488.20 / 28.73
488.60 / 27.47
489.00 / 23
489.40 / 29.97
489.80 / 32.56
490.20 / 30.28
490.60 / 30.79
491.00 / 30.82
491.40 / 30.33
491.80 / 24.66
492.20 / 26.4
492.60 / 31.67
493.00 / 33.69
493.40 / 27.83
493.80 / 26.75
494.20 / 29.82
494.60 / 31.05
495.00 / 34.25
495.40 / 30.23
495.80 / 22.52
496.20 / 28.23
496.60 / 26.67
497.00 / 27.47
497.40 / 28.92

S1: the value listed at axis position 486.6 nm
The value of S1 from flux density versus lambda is 29.96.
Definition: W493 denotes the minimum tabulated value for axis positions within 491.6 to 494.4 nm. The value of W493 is 24.66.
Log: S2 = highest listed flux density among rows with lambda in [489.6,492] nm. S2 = 32.56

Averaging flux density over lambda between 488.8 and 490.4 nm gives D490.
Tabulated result 29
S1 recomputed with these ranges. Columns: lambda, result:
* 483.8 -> 28.87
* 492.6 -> 31.67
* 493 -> 33.69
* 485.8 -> 28.75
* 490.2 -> 30.28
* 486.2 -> 27.02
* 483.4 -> 28.11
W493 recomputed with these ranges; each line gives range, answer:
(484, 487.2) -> 24.13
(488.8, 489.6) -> 23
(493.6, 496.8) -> 22.52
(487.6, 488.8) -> 27.47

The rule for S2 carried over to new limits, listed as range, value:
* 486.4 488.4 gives 29.98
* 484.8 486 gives 30.35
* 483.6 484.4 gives 28.87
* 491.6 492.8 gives 31.67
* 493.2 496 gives 34.25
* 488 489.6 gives 29.97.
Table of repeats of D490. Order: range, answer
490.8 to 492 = 28.6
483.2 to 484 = 28.5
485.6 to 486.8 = 28.6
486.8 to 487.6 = 25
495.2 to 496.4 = 27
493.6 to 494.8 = 29.2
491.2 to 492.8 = 28.3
